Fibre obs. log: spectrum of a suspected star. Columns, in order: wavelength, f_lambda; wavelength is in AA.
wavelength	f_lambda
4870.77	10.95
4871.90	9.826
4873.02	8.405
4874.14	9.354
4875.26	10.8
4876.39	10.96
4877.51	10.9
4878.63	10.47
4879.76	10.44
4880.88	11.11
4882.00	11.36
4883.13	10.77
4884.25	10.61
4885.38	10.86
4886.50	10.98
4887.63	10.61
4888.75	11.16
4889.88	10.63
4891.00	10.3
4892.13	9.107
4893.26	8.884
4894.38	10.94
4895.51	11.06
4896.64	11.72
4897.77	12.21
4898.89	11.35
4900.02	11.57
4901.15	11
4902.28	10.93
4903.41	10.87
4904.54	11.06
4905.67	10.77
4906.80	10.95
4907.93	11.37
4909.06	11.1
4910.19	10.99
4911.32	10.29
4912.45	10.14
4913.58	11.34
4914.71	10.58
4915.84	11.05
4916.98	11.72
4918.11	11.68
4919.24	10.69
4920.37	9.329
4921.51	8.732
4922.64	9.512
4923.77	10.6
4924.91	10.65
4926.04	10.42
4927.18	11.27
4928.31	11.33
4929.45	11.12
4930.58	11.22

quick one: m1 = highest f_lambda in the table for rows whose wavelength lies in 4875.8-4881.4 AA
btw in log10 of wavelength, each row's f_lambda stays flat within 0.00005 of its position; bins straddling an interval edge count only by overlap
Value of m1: 11.11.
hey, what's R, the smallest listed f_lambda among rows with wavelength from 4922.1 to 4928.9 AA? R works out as 9.512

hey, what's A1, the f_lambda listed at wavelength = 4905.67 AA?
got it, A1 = 10.77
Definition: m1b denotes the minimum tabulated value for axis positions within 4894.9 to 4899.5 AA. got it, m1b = 11.06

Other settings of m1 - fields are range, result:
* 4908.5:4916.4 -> 11.34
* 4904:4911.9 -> 11.37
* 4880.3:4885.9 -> 11.36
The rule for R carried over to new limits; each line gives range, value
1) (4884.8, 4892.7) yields 9.107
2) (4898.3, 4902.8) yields 10.93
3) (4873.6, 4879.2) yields 9.354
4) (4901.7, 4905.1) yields 10.87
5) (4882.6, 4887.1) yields 10.61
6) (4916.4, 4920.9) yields 9.329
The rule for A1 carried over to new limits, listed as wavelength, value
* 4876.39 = 10.96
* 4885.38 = 10.86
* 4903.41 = 10.87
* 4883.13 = 10.77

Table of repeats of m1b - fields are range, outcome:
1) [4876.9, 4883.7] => 10.44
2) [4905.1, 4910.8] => 10.77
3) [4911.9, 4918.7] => 10.14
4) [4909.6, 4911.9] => 10.29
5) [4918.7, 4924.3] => 8.732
